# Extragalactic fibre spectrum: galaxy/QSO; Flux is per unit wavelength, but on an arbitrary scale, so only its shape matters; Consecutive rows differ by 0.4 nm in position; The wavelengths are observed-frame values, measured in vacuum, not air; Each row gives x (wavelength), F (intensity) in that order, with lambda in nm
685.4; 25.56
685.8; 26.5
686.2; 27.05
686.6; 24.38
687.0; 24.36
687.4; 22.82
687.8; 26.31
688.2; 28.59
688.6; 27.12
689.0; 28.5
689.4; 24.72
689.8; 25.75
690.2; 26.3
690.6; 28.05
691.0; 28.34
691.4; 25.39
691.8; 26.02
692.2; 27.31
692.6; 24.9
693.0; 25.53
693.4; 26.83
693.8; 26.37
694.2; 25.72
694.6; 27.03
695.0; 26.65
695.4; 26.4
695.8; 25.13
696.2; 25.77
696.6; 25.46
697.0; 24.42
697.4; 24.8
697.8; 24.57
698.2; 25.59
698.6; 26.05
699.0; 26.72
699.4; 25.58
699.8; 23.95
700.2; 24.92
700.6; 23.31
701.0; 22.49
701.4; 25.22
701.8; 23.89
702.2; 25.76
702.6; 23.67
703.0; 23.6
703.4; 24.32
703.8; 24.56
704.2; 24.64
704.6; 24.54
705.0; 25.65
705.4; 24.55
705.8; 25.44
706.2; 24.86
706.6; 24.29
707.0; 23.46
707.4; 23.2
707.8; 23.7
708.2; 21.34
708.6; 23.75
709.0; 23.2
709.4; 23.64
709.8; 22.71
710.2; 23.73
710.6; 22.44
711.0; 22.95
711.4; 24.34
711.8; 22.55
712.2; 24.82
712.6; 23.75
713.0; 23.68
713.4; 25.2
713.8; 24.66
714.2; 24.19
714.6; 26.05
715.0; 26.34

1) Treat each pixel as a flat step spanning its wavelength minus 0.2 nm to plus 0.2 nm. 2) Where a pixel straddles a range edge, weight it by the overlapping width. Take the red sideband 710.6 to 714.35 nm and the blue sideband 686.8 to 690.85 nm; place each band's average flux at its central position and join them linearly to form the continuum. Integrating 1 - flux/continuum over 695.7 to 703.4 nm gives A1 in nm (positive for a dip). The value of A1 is 0.14 nm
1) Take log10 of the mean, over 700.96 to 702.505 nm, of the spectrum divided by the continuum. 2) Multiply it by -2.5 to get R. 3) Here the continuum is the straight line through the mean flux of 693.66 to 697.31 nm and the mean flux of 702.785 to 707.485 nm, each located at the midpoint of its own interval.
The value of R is 0.02 mag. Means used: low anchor 25.8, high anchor 24.5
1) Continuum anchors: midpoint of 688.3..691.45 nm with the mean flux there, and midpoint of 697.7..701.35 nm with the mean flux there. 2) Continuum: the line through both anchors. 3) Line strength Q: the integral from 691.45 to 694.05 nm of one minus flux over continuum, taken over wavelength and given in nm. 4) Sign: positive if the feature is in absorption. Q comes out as 0.02 nm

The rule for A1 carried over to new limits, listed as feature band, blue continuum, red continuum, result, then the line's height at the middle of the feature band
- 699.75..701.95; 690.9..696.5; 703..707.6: 0.10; 25.1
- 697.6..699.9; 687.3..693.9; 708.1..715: 0.00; 25.4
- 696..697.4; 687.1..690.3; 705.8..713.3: 0.00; 25.2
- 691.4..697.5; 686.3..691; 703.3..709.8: -0.09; 25.5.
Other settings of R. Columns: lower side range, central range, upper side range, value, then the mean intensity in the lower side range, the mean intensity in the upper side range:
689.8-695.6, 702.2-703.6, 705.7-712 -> 0.02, 26.5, 23.4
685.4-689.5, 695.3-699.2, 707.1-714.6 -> -0.02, 26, 23.6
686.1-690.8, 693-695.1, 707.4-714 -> -0.04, 26.1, 23.5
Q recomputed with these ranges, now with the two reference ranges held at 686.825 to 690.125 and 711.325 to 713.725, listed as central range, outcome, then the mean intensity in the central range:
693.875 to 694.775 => -0.028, 26.4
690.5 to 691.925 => -0.061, 26.9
